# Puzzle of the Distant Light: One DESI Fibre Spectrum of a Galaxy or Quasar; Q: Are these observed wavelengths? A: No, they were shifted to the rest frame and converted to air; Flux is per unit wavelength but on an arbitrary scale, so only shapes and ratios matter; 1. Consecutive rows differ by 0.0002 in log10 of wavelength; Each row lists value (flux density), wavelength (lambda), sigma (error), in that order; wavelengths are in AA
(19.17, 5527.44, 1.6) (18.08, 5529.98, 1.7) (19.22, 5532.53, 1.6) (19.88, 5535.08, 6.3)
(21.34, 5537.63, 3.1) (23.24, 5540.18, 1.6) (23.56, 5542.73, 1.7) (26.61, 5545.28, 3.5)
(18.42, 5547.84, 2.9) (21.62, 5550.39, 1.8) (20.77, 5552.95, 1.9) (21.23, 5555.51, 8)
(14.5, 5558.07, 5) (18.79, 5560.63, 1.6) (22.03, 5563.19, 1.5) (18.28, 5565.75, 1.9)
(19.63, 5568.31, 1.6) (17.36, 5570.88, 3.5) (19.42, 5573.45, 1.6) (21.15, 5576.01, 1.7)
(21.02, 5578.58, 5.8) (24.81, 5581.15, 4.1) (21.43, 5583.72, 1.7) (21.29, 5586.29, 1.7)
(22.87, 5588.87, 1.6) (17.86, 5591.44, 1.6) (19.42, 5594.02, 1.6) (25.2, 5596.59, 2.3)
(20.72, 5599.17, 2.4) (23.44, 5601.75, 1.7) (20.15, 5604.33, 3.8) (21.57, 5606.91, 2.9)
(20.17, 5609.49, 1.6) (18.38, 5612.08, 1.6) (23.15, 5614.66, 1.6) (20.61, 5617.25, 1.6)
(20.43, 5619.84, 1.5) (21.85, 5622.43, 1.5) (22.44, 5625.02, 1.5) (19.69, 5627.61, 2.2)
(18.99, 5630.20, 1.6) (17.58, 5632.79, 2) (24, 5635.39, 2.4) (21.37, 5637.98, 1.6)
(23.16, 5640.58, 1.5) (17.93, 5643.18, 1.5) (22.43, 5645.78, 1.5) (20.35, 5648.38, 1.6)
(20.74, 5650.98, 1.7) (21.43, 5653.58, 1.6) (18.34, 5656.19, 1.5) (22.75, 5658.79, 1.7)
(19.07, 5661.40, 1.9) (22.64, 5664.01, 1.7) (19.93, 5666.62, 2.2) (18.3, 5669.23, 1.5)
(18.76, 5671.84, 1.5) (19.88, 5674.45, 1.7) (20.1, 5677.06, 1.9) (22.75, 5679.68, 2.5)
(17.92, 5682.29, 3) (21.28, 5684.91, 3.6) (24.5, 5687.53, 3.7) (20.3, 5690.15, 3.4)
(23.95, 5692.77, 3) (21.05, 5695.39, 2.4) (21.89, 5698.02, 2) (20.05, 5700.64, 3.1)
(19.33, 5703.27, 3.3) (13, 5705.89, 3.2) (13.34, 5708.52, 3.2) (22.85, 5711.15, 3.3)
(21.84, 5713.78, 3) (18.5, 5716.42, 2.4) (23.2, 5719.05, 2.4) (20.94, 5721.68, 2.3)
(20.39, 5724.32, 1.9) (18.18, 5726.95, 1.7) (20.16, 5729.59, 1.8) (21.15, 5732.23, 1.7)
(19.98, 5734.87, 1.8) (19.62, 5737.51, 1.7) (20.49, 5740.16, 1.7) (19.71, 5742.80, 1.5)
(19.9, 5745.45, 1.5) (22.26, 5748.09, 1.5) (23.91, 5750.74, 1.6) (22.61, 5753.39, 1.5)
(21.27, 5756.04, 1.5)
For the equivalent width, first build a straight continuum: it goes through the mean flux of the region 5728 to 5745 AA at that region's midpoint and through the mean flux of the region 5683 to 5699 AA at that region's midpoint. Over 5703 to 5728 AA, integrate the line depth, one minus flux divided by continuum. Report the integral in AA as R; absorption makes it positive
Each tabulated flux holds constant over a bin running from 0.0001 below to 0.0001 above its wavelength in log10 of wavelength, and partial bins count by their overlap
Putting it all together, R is 2.2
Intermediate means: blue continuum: 22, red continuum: 20.1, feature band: 19.2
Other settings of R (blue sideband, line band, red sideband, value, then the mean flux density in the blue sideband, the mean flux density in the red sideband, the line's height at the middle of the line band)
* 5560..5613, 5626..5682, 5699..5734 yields -0.98 AA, 20.8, 19.5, 20.1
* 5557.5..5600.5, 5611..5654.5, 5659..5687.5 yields -0.99 AA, 20.4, 20.4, 20.4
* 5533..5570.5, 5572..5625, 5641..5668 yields -1.67 AA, 20.6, 20.6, 20.6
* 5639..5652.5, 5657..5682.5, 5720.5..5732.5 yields 0.50 AA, 20.9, 20.1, 20.7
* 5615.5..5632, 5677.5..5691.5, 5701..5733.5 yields -1.01 AA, 20.6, 19.4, 19.9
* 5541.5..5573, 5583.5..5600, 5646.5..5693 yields -0.74 AA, 20.2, 20.7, 20.3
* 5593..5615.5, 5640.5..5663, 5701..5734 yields -0.04 AA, 21.3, 19.4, 20.5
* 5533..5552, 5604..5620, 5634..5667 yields 0.54 AA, 22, 21.1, 21.4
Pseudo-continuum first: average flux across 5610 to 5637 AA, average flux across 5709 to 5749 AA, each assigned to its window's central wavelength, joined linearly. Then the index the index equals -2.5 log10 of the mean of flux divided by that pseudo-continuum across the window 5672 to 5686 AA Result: 0.02 mag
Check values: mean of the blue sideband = 20.7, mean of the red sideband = 20.4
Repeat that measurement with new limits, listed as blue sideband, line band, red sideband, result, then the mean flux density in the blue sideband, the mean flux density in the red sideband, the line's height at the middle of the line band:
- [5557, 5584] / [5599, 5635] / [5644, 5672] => -0.030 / 19.8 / 20.5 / 20.2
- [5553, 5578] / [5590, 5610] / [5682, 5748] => -0.087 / 19.3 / 20.2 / 19.5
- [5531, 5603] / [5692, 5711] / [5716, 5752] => 0.091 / 20.9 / 20.6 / 20.7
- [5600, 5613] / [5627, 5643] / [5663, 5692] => 0.004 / 20.8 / 20.6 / 20.7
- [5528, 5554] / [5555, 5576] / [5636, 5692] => 0.117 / 21.2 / 20.7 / 21.1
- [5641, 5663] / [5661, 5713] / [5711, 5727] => 0.034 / 20.5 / 20.9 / 20.7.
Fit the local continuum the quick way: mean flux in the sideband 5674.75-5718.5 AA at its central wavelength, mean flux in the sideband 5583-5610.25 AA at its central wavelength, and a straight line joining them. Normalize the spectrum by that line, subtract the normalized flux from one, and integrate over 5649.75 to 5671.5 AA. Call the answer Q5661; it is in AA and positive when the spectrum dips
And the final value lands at 0.3 AA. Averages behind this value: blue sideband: 21.3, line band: 20.3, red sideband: 20.2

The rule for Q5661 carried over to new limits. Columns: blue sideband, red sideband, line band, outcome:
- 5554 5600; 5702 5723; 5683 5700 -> -2.3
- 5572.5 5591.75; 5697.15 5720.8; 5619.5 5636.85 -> -0.1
